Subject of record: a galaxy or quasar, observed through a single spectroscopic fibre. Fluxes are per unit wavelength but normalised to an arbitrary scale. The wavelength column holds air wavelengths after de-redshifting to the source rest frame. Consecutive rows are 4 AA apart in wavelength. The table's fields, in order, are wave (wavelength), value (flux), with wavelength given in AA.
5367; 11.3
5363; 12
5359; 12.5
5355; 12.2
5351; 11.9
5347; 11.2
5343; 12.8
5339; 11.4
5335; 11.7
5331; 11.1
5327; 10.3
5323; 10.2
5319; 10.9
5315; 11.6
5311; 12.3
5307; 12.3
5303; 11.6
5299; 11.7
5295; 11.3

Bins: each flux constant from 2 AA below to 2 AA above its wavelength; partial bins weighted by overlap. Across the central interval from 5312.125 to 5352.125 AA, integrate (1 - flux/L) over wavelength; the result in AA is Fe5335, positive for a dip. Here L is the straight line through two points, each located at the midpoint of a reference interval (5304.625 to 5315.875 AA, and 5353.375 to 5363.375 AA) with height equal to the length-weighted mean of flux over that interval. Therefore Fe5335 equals 2.82 AA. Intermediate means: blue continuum 12.1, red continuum 12.3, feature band 11.3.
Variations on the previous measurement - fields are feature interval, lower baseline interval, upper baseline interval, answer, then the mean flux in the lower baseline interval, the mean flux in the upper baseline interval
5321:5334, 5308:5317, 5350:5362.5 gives 1.6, 12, 12.2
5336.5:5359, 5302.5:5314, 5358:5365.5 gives 0.3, 12.1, 12.2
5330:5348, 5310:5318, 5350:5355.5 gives 0.4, 11.8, 12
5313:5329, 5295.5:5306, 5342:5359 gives 1.4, 11.7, 12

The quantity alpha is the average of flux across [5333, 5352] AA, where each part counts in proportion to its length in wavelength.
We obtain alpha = 11.8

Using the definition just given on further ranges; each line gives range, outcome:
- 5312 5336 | 11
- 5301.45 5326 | 11.4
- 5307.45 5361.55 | 11.6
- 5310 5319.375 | 11.6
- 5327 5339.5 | 11.2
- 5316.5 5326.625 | 10.6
